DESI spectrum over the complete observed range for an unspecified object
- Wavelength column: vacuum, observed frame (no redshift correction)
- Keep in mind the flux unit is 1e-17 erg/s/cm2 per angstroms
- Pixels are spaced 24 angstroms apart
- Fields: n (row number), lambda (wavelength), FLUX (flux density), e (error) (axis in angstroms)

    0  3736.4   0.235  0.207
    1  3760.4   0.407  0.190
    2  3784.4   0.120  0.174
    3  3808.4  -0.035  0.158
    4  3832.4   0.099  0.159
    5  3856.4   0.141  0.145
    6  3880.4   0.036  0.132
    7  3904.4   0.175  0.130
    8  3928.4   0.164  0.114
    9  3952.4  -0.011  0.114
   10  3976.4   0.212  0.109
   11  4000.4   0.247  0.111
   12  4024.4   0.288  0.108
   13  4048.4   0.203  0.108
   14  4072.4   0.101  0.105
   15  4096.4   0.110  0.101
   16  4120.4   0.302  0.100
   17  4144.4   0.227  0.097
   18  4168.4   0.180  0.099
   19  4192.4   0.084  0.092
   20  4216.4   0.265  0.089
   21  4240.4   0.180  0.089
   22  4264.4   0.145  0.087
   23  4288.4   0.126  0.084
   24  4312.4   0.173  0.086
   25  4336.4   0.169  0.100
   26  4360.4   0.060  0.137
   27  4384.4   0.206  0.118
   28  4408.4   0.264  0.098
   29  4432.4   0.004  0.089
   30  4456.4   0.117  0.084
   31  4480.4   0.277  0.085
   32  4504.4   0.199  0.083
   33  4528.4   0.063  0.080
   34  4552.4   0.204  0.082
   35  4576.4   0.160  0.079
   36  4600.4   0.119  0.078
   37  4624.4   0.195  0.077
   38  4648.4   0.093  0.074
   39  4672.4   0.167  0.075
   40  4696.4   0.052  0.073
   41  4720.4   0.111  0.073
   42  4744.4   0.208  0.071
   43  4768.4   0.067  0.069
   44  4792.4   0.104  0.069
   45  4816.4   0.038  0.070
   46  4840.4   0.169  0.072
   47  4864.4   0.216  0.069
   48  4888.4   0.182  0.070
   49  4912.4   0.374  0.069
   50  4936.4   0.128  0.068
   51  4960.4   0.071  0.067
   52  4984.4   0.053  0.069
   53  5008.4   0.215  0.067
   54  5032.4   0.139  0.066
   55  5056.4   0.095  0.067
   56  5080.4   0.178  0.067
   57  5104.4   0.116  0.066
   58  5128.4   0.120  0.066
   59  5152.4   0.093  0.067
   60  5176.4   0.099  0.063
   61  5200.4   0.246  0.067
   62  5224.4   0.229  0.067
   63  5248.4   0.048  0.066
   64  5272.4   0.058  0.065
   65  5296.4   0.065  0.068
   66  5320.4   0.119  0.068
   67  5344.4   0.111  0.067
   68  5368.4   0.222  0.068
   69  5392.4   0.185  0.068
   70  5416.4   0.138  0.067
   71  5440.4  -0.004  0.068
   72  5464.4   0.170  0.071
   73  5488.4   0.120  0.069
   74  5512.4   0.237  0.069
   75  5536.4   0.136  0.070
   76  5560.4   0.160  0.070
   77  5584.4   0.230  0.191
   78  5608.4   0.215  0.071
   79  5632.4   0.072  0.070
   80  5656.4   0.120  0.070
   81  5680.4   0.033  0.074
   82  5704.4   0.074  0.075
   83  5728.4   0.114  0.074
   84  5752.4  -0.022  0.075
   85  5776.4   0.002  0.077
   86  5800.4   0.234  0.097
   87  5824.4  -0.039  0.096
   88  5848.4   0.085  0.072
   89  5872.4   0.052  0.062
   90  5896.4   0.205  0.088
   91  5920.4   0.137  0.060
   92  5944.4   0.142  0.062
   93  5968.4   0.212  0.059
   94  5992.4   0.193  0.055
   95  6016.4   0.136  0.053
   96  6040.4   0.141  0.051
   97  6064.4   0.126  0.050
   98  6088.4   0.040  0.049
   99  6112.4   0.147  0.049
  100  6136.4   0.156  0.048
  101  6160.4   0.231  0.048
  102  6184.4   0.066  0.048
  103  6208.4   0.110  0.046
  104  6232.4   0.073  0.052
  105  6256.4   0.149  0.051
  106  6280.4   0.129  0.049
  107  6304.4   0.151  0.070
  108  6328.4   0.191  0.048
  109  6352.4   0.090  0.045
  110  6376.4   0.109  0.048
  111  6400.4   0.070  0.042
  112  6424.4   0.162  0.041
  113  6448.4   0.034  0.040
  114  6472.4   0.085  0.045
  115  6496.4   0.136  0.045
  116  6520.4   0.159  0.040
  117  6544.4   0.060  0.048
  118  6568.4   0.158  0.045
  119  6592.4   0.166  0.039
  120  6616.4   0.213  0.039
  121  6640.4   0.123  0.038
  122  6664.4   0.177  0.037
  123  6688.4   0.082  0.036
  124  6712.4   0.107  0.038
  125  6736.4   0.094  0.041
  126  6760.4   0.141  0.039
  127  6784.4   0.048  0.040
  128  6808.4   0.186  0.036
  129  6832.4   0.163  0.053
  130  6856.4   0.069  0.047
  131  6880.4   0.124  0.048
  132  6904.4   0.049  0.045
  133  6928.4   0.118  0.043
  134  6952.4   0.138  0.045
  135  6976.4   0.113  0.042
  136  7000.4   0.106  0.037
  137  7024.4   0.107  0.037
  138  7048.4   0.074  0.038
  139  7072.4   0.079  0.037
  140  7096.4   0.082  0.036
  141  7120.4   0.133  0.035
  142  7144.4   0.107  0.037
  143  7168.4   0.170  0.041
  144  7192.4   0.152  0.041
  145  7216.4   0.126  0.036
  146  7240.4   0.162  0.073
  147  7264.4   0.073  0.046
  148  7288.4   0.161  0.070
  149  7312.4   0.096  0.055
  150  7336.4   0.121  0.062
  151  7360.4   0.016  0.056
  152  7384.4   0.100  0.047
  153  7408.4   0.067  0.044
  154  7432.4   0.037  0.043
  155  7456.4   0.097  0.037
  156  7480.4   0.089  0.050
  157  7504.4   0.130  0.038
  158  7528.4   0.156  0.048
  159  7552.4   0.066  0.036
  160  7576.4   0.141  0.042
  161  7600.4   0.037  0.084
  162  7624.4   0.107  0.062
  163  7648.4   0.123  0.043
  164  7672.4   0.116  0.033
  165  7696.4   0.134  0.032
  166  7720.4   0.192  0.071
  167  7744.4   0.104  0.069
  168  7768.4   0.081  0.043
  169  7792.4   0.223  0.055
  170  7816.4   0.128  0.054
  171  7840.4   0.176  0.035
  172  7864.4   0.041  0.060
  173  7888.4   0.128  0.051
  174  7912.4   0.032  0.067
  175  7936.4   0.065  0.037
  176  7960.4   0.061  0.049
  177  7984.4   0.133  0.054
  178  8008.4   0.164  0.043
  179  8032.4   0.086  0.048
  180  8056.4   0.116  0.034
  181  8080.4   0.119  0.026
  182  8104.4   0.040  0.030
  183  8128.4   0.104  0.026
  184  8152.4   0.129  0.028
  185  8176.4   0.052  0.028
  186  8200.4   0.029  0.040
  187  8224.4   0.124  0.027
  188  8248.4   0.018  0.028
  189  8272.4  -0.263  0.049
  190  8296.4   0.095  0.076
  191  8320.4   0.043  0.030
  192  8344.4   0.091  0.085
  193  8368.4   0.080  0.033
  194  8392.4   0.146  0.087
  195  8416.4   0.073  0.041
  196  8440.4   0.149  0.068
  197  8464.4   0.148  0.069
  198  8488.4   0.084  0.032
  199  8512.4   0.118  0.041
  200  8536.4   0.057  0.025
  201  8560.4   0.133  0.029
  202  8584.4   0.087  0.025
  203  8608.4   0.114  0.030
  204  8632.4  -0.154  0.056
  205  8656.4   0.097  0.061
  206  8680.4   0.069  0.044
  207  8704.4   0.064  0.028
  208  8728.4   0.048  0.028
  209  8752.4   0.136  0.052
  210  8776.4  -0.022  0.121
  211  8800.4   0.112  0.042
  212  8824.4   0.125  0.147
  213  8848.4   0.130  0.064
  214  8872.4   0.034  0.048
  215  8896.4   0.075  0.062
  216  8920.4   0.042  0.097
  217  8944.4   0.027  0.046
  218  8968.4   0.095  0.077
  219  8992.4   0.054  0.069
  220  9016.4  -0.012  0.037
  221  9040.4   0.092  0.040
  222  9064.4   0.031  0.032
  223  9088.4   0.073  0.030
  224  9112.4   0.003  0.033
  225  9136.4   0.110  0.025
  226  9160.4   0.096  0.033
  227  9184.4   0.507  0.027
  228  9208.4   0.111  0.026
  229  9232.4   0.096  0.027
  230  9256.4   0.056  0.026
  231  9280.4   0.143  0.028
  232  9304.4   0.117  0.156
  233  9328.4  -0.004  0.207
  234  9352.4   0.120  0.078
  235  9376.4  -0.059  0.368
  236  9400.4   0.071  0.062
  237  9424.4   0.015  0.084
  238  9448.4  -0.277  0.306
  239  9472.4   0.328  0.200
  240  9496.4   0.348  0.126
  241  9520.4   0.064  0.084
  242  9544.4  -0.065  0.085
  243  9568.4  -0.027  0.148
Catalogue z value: 1.462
